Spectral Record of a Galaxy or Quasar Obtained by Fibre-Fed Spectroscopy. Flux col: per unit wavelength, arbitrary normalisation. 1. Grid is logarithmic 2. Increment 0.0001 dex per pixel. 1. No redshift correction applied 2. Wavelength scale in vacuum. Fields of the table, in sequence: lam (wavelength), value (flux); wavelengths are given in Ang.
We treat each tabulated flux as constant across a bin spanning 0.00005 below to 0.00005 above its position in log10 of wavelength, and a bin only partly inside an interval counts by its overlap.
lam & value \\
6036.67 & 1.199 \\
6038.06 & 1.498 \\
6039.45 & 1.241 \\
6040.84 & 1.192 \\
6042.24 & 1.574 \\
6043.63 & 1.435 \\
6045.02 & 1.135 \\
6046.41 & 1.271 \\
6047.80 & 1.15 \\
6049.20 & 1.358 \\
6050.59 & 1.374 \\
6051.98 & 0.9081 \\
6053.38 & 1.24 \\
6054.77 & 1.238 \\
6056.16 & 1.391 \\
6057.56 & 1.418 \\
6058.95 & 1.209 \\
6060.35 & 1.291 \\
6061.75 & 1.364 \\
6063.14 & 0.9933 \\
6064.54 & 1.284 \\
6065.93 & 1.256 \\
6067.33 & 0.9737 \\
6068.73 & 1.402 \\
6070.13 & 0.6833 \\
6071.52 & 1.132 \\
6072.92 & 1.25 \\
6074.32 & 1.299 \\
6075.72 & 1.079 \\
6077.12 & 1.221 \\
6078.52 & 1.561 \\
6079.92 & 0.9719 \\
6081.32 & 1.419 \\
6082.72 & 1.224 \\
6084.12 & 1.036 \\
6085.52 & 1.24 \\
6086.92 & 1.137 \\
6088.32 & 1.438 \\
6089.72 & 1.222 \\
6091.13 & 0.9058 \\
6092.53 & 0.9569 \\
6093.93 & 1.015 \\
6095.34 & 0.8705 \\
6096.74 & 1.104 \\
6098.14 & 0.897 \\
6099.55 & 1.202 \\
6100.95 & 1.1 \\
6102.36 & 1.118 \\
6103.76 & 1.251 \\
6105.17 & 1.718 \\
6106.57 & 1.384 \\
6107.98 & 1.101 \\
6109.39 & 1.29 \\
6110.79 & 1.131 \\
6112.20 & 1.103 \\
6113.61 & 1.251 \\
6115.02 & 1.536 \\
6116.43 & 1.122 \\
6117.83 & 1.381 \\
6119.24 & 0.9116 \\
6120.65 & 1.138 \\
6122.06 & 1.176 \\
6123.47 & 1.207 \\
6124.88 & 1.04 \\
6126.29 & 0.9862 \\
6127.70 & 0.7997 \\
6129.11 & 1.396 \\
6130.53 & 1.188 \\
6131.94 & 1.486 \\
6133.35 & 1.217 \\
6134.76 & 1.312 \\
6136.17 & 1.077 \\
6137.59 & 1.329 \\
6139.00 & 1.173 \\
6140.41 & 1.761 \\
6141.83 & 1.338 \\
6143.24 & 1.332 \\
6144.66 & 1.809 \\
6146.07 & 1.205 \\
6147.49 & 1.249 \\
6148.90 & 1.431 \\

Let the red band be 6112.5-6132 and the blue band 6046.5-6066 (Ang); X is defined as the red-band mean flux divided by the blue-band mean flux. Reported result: 0.9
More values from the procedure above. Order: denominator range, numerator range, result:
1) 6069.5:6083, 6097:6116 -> 1.04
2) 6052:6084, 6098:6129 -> 0.98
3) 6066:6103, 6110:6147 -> 1.10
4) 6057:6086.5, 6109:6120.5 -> 1.01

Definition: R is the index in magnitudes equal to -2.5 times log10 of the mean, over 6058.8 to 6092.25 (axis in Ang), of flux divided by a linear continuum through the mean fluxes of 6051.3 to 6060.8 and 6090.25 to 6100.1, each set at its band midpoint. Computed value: -0.07 mag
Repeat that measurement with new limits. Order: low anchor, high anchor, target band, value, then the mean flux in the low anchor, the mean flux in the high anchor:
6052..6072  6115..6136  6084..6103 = 0.09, 1.2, 1.18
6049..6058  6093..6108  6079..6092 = 0.01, 1.27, 1.16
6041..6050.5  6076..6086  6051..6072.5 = 0.08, 1.32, 1.23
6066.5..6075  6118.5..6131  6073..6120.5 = -0.08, 1.12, 1.09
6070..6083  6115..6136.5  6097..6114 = -0.02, 1.2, 1.18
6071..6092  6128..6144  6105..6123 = 0.03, 1.21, 1.32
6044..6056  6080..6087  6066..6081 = 0.03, 1.22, 1.2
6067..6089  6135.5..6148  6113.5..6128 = 0.14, 1.2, 1.37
